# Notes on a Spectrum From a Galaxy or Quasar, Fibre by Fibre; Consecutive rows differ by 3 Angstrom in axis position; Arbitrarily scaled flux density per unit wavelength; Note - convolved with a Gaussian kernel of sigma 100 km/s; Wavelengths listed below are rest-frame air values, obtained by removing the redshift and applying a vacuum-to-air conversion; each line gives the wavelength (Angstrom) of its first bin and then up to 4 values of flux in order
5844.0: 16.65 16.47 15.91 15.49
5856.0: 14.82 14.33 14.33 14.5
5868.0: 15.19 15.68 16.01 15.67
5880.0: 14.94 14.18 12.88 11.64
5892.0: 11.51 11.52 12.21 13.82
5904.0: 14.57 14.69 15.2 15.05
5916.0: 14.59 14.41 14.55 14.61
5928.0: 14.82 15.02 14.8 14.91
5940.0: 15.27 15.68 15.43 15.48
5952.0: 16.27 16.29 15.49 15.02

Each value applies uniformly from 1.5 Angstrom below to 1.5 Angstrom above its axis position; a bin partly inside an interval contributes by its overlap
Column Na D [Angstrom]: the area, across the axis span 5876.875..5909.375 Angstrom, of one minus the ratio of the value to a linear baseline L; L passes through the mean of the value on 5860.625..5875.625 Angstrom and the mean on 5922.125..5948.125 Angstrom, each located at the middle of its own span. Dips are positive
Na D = 3.7 Angstrom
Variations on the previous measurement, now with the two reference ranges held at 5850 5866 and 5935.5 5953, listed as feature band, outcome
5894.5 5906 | 1.5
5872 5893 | 1.5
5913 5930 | 0.7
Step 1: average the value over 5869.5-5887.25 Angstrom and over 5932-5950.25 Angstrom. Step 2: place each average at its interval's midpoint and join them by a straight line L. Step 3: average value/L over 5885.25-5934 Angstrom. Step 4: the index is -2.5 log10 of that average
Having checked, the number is 0.09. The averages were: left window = 14.9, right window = 15.3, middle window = 13.9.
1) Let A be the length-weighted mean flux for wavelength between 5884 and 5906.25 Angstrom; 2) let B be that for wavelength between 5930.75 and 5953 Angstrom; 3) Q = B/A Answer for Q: 1.2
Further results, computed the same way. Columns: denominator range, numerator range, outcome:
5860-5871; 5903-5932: 1.00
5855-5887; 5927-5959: 1.04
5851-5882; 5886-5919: 0.89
